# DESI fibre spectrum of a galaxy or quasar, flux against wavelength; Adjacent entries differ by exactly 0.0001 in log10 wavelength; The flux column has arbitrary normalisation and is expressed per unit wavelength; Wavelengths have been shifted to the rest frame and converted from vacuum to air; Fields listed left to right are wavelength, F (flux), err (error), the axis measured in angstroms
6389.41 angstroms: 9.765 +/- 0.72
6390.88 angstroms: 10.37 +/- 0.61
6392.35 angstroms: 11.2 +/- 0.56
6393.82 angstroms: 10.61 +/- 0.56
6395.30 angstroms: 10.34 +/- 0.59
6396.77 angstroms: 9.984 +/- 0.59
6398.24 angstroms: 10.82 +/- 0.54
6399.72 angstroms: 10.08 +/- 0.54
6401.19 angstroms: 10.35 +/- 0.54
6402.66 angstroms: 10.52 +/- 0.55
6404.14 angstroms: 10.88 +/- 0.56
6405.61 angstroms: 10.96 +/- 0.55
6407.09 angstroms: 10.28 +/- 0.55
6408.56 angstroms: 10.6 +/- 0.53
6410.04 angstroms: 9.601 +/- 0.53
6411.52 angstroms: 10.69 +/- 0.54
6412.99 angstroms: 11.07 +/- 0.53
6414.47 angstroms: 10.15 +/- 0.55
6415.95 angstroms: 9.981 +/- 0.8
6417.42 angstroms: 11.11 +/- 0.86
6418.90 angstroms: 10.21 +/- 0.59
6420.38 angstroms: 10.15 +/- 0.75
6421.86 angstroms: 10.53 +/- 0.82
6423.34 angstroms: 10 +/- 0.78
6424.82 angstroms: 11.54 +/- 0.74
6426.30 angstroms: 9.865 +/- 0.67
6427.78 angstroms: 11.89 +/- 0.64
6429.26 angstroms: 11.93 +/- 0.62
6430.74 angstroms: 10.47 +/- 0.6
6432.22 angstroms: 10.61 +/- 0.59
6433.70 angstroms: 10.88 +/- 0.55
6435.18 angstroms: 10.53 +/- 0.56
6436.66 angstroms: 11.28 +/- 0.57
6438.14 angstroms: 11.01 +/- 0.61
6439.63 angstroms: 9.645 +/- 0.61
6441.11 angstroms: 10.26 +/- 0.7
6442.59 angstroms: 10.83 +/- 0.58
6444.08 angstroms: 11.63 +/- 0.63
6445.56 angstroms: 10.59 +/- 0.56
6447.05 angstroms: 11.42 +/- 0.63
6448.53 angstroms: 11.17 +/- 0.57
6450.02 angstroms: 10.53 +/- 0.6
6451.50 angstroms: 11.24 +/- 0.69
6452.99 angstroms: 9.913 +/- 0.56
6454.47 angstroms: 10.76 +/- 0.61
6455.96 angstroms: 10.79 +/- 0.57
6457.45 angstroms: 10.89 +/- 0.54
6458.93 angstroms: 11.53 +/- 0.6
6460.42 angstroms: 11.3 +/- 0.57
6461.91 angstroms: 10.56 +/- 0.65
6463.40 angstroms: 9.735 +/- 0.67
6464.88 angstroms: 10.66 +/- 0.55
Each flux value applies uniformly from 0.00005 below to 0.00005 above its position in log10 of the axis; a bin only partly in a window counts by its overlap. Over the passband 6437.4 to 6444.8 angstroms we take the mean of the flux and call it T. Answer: 10.7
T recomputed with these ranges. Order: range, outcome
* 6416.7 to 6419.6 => 10.7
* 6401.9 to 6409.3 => 10.6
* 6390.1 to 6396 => 10.6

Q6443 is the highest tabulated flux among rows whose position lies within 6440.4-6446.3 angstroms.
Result 11.63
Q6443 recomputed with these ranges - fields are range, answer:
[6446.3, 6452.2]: 11.42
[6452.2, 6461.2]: 11.53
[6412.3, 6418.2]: 11.11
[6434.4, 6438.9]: 11.28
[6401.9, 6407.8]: 10.96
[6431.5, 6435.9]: 10.88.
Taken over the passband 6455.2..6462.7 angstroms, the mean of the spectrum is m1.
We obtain 11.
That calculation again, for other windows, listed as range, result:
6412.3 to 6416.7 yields 10.4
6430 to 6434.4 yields 10.7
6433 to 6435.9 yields 10.7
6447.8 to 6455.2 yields 10.7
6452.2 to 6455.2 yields 10.4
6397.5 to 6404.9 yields 10.5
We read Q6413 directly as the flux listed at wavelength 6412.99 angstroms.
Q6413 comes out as 11.07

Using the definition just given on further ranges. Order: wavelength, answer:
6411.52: 10.69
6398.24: 10.82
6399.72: 10.08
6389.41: 9.765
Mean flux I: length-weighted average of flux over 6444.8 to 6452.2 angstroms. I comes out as 11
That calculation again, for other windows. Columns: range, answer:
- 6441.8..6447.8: 11.1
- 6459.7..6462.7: 10.9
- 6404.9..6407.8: 10.6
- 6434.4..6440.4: 10.6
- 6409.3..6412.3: 10.2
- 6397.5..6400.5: 10.4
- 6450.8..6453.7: 10.6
